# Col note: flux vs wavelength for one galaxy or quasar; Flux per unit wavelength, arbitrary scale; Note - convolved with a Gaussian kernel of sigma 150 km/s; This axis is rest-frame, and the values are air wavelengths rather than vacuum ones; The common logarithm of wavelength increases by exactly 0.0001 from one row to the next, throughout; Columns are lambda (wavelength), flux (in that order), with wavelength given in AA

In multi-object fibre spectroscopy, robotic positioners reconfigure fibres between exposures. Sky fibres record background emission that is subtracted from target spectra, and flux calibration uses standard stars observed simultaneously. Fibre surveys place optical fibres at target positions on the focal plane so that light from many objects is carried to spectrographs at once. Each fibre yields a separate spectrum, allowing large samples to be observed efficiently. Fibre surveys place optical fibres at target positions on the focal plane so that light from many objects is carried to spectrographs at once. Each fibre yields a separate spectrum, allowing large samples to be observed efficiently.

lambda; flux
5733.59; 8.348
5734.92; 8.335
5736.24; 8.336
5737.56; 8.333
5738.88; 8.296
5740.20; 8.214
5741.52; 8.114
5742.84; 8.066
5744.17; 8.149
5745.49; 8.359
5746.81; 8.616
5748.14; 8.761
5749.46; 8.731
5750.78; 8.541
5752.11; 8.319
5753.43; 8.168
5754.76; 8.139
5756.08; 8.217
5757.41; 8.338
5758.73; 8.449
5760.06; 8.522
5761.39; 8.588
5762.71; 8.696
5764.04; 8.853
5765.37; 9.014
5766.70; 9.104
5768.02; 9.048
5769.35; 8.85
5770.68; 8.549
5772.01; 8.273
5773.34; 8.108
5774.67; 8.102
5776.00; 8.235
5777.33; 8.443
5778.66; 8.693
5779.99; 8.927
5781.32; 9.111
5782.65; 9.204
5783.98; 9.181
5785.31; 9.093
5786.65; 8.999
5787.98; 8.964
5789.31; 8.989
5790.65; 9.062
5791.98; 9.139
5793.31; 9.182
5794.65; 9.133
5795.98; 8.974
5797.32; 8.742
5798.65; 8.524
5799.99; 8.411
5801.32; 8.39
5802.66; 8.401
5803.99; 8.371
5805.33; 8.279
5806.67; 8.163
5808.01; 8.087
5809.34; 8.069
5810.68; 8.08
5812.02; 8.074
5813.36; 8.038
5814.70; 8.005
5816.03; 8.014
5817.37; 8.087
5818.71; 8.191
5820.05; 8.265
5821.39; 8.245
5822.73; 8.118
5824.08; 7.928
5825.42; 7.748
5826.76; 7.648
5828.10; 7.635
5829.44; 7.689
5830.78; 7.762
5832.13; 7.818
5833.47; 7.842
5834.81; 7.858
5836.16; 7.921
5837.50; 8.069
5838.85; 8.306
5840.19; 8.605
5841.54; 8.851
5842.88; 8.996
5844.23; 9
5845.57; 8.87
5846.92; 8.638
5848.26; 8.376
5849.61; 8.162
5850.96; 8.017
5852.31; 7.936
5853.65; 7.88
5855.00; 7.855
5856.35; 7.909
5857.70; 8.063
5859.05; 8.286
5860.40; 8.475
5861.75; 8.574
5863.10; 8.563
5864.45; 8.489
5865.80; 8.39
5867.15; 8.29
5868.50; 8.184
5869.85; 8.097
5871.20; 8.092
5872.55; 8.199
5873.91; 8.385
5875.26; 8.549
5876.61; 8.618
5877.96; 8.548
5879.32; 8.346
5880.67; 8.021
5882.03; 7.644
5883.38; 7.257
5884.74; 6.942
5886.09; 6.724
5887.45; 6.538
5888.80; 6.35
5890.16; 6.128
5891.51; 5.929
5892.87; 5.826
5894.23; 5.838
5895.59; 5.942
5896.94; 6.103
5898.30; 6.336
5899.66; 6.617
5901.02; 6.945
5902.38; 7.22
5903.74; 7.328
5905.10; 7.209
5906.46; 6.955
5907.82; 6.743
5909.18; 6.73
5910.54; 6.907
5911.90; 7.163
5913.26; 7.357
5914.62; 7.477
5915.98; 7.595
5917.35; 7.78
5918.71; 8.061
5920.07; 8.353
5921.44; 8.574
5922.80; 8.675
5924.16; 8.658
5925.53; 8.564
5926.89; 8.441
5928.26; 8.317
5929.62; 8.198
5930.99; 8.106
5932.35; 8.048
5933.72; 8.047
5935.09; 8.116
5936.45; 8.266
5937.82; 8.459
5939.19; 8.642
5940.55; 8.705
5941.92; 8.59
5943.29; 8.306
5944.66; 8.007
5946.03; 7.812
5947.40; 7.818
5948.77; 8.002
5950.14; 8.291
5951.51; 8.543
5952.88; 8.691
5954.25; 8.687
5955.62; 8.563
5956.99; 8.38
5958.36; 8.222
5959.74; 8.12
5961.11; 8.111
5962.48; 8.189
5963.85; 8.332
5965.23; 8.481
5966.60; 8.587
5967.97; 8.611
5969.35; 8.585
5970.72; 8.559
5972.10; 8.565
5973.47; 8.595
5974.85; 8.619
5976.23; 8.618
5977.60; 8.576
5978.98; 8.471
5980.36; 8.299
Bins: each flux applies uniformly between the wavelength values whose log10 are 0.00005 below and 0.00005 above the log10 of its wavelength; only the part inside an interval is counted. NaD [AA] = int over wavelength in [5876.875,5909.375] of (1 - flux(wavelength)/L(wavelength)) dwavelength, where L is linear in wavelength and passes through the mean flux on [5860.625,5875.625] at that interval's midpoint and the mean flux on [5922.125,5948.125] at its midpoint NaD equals 5.7 AA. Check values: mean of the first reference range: 8.35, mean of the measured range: 6.87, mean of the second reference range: 8.3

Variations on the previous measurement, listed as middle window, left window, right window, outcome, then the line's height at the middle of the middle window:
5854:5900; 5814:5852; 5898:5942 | 2.6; 7.98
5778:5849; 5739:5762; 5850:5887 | -1.9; 8.21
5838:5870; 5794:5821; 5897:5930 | -1.5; 7.98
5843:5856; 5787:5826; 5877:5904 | -1.2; 7.6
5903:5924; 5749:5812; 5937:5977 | 2.2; 8.46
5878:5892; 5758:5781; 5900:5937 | 1.6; 7.95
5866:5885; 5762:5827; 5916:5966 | 0.7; 8.4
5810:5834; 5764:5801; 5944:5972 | 2.1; 8.71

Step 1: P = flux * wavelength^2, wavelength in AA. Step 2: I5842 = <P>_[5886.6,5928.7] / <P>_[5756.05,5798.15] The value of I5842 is 0.9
